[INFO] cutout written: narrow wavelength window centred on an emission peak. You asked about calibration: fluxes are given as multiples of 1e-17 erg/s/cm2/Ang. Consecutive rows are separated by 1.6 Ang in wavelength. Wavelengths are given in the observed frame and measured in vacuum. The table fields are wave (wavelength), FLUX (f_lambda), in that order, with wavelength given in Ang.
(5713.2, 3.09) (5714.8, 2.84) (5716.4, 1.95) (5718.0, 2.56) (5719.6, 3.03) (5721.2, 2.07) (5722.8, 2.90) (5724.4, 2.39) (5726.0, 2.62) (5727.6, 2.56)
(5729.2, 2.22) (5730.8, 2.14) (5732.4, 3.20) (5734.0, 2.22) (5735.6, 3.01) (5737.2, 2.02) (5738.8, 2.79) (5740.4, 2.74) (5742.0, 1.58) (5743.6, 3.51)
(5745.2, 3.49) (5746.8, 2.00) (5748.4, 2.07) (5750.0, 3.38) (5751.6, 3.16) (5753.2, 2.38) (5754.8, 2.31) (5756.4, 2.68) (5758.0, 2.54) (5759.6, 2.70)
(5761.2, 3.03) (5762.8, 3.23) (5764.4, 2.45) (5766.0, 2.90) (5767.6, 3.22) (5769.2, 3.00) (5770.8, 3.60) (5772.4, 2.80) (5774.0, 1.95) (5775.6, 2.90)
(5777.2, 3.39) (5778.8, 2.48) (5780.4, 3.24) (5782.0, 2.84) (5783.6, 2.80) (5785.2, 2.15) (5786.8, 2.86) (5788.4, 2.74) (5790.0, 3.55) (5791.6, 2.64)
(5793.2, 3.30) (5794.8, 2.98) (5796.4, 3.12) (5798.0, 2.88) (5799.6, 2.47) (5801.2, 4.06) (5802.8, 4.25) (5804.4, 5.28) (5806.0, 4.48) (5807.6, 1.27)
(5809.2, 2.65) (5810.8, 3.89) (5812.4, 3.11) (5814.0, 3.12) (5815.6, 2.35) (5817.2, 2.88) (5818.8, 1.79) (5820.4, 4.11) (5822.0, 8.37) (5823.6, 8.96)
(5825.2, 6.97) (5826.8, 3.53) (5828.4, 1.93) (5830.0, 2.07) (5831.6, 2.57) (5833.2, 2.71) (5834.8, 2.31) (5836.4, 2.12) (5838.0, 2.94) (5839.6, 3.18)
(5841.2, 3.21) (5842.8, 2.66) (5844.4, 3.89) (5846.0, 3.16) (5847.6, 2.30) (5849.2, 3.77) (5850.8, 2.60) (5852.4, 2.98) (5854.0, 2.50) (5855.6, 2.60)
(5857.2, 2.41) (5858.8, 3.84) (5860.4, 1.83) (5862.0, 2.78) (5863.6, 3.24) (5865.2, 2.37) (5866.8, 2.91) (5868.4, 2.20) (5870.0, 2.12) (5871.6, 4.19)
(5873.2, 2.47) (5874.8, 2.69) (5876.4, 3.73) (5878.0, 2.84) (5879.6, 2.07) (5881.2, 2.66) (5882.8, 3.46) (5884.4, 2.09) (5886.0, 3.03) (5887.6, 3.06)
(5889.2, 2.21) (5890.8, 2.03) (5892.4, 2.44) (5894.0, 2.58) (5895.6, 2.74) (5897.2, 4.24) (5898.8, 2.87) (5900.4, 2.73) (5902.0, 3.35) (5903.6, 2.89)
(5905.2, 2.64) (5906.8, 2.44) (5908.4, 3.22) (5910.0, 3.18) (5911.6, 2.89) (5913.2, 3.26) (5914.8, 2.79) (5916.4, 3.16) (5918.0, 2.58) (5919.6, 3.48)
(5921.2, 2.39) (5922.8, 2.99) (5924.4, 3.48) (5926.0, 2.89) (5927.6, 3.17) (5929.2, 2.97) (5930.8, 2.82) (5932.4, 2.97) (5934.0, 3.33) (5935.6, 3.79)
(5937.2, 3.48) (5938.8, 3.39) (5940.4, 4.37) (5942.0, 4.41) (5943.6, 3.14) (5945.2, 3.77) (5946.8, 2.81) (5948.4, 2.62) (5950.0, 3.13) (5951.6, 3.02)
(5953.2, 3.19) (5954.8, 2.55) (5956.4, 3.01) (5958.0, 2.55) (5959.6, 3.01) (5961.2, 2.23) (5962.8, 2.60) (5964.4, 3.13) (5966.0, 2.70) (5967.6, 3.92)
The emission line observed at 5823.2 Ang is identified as H-beta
